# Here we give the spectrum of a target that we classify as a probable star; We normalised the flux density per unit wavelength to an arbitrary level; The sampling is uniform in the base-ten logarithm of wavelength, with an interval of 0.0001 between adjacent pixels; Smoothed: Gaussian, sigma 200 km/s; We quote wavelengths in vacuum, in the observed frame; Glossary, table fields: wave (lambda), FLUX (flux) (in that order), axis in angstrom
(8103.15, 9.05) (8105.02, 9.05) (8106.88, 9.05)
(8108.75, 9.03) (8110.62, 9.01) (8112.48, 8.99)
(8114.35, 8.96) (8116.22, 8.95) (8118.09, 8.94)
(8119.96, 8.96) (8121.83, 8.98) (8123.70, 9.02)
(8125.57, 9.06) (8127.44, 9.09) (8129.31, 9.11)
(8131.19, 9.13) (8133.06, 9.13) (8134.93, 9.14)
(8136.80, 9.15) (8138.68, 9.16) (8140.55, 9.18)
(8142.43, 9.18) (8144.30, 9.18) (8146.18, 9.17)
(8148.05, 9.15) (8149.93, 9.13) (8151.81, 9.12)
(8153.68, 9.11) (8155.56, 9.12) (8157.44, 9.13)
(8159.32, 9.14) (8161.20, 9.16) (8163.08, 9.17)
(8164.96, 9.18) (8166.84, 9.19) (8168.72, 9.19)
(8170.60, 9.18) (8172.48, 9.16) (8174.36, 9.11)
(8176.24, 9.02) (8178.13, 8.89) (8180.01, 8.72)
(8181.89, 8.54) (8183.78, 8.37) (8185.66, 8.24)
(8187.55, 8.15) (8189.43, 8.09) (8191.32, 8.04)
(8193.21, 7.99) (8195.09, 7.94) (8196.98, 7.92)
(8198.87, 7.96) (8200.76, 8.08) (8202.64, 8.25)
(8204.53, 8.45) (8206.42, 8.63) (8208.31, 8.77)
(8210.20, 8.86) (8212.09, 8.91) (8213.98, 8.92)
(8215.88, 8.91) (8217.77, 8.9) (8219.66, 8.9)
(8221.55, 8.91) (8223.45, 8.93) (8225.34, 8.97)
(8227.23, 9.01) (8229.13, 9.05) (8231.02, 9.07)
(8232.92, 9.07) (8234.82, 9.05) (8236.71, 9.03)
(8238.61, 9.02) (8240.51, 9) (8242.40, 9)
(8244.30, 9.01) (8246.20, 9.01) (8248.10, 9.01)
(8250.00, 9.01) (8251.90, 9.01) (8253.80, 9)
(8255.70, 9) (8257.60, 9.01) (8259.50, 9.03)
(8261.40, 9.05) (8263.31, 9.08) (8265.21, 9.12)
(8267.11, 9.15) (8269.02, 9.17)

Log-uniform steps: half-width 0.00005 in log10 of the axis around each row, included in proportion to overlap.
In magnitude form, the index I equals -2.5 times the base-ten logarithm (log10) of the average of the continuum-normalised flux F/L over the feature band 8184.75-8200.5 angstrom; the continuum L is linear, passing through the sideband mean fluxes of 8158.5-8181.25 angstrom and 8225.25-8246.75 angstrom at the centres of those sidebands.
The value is 0.13 mag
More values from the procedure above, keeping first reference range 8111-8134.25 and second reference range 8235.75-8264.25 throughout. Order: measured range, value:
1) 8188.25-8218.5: 0.08 mag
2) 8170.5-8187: 0.03 mag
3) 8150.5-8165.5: -0.01 mag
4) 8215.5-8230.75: 0.01 mag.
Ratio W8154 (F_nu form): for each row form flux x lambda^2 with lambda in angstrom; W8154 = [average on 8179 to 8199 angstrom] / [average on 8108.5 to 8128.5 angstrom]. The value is 0.93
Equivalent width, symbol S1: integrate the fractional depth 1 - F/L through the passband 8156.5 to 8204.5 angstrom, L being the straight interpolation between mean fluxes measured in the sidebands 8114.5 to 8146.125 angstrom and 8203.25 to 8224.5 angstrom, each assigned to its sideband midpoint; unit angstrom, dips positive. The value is 1.6 angstrom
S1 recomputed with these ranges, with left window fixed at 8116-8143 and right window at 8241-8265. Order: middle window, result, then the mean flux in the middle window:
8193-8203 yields 1.1 angstrom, 8.02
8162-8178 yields -0.1 angstrom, 9.14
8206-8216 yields 0.2 angstrom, 8.83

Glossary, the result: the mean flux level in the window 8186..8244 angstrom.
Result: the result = 8.66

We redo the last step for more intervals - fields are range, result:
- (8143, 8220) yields 8.76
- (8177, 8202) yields 8.23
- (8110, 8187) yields 9.03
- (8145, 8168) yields 9.15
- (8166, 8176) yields 9.16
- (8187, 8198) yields 8.02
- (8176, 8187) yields 8.58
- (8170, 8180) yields 9.04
